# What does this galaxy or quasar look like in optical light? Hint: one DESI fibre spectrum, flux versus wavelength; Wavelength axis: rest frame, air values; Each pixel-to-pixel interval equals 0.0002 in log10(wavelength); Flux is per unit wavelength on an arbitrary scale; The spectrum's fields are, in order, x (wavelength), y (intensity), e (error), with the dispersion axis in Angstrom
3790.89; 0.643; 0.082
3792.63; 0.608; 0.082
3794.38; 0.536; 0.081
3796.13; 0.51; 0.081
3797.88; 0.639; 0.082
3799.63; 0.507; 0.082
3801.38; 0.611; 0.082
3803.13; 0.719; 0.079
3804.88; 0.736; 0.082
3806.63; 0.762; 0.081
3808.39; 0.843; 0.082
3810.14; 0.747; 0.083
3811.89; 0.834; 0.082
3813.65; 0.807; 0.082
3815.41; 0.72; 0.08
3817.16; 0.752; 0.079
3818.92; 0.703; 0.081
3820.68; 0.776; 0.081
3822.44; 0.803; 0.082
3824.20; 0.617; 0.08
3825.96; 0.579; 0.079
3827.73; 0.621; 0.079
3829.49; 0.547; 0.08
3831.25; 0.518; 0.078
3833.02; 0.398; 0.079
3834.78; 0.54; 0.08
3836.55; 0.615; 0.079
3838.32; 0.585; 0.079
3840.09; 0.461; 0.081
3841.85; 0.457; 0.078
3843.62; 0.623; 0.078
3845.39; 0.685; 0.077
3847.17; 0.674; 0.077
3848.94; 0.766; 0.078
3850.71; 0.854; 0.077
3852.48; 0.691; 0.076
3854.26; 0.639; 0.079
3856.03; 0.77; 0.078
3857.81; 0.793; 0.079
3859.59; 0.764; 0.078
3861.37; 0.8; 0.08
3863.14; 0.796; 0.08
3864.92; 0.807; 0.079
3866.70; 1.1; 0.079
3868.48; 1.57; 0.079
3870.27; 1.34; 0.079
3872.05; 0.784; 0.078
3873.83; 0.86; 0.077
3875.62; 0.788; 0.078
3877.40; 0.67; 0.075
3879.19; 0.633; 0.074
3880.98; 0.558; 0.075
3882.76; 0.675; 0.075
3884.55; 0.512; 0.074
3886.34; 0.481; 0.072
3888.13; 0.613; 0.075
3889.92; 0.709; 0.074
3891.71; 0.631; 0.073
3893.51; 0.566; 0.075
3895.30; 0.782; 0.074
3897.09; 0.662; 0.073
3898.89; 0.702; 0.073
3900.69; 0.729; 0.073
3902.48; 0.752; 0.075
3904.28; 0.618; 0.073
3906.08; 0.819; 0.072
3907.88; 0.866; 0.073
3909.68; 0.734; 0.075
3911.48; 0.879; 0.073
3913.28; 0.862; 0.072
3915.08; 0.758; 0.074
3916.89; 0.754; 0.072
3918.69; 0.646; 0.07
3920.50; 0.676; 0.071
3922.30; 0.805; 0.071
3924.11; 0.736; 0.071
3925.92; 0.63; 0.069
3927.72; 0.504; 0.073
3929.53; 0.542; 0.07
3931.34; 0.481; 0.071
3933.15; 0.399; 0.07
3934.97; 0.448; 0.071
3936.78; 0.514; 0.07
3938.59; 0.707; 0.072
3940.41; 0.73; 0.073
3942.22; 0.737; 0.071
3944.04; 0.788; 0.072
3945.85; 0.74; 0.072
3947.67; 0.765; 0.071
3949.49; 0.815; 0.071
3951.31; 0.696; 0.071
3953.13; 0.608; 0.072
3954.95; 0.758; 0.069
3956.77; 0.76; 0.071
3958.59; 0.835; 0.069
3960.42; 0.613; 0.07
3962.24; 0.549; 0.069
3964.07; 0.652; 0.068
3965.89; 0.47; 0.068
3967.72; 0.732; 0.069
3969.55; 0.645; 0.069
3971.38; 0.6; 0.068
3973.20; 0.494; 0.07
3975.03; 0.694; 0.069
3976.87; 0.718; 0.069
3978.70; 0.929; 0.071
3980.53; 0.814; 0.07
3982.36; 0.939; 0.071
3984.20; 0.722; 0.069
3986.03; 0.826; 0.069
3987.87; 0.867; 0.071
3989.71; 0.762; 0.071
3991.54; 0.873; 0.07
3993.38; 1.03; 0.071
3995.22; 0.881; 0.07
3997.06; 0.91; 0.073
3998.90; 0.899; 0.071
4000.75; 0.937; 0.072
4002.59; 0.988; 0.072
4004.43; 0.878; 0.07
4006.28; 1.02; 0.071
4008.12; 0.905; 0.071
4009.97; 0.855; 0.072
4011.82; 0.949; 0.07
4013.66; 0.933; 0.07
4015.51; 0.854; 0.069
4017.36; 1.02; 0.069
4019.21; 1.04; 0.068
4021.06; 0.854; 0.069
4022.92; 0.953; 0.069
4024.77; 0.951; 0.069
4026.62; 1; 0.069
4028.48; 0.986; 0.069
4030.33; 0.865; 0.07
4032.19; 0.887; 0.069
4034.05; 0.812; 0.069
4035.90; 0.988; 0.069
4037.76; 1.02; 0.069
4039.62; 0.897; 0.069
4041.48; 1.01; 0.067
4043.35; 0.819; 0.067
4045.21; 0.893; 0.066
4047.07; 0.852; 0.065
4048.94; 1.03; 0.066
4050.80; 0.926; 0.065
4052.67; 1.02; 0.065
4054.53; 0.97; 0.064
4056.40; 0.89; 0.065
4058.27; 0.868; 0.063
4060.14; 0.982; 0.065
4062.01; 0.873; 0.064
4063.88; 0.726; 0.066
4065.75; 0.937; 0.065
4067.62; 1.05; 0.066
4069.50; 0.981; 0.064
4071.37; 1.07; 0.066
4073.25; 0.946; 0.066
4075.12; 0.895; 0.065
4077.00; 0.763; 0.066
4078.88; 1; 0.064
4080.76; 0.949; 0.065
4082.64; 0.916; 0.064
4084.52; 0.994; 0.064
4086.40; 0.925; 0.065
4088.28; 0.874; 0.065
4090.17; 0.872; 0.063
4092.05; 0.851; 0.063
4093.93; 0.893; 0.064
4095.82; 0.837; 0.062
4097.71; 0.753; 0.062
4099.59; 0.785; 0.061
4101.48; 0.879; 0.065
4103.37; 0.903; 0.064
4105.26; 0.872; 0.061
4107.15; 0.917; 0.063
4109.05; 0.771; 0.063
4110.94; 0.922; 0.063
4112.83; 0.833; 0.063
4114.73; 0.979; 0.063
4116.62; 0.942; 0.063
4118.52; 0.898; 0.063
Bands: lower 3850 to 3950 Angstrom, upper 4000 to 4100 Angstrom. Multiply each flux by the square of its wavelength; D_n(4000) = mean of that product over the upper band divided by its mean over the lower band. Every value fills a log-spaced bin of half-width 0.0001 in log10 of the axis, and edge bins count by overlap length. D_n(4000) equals 1.4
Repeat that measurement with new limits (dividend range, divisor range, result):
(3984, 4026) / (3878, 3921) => 1.39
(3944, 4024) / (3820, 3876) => 1.18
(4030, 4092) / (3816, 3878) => 1.40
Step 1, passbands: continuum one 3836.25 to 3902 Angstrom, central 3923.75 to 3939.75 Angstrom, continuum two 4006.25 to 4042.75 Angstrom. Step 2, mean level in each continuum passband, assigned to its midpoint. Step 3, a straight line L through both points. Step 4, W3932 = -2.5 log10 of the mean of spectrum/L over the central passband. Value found 0.433 mag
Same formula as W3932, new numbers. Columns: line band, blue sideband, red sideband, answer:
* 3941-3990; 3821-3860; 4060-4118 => 0.067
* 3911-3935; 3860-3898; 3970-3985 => 0.162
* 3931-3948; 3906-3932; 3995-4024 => 0.206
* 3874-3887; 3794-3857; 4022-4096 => 0.141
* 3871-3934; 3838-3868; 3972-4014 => 0.144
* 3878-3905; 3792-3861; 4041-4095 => 0.144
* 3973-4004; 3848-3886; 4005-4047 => 0.067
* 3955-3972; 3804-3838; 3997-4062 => 0.282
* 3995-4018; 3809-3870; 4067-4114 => -0.106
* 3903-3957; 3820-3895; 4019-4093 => 0.139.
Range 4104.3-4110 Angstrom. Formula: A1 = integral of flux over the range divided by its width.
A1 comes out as 0.853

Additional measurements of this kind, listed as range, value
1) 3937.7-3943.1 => 0.725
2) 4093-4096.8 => 0.862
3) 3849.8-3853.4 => 0.772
